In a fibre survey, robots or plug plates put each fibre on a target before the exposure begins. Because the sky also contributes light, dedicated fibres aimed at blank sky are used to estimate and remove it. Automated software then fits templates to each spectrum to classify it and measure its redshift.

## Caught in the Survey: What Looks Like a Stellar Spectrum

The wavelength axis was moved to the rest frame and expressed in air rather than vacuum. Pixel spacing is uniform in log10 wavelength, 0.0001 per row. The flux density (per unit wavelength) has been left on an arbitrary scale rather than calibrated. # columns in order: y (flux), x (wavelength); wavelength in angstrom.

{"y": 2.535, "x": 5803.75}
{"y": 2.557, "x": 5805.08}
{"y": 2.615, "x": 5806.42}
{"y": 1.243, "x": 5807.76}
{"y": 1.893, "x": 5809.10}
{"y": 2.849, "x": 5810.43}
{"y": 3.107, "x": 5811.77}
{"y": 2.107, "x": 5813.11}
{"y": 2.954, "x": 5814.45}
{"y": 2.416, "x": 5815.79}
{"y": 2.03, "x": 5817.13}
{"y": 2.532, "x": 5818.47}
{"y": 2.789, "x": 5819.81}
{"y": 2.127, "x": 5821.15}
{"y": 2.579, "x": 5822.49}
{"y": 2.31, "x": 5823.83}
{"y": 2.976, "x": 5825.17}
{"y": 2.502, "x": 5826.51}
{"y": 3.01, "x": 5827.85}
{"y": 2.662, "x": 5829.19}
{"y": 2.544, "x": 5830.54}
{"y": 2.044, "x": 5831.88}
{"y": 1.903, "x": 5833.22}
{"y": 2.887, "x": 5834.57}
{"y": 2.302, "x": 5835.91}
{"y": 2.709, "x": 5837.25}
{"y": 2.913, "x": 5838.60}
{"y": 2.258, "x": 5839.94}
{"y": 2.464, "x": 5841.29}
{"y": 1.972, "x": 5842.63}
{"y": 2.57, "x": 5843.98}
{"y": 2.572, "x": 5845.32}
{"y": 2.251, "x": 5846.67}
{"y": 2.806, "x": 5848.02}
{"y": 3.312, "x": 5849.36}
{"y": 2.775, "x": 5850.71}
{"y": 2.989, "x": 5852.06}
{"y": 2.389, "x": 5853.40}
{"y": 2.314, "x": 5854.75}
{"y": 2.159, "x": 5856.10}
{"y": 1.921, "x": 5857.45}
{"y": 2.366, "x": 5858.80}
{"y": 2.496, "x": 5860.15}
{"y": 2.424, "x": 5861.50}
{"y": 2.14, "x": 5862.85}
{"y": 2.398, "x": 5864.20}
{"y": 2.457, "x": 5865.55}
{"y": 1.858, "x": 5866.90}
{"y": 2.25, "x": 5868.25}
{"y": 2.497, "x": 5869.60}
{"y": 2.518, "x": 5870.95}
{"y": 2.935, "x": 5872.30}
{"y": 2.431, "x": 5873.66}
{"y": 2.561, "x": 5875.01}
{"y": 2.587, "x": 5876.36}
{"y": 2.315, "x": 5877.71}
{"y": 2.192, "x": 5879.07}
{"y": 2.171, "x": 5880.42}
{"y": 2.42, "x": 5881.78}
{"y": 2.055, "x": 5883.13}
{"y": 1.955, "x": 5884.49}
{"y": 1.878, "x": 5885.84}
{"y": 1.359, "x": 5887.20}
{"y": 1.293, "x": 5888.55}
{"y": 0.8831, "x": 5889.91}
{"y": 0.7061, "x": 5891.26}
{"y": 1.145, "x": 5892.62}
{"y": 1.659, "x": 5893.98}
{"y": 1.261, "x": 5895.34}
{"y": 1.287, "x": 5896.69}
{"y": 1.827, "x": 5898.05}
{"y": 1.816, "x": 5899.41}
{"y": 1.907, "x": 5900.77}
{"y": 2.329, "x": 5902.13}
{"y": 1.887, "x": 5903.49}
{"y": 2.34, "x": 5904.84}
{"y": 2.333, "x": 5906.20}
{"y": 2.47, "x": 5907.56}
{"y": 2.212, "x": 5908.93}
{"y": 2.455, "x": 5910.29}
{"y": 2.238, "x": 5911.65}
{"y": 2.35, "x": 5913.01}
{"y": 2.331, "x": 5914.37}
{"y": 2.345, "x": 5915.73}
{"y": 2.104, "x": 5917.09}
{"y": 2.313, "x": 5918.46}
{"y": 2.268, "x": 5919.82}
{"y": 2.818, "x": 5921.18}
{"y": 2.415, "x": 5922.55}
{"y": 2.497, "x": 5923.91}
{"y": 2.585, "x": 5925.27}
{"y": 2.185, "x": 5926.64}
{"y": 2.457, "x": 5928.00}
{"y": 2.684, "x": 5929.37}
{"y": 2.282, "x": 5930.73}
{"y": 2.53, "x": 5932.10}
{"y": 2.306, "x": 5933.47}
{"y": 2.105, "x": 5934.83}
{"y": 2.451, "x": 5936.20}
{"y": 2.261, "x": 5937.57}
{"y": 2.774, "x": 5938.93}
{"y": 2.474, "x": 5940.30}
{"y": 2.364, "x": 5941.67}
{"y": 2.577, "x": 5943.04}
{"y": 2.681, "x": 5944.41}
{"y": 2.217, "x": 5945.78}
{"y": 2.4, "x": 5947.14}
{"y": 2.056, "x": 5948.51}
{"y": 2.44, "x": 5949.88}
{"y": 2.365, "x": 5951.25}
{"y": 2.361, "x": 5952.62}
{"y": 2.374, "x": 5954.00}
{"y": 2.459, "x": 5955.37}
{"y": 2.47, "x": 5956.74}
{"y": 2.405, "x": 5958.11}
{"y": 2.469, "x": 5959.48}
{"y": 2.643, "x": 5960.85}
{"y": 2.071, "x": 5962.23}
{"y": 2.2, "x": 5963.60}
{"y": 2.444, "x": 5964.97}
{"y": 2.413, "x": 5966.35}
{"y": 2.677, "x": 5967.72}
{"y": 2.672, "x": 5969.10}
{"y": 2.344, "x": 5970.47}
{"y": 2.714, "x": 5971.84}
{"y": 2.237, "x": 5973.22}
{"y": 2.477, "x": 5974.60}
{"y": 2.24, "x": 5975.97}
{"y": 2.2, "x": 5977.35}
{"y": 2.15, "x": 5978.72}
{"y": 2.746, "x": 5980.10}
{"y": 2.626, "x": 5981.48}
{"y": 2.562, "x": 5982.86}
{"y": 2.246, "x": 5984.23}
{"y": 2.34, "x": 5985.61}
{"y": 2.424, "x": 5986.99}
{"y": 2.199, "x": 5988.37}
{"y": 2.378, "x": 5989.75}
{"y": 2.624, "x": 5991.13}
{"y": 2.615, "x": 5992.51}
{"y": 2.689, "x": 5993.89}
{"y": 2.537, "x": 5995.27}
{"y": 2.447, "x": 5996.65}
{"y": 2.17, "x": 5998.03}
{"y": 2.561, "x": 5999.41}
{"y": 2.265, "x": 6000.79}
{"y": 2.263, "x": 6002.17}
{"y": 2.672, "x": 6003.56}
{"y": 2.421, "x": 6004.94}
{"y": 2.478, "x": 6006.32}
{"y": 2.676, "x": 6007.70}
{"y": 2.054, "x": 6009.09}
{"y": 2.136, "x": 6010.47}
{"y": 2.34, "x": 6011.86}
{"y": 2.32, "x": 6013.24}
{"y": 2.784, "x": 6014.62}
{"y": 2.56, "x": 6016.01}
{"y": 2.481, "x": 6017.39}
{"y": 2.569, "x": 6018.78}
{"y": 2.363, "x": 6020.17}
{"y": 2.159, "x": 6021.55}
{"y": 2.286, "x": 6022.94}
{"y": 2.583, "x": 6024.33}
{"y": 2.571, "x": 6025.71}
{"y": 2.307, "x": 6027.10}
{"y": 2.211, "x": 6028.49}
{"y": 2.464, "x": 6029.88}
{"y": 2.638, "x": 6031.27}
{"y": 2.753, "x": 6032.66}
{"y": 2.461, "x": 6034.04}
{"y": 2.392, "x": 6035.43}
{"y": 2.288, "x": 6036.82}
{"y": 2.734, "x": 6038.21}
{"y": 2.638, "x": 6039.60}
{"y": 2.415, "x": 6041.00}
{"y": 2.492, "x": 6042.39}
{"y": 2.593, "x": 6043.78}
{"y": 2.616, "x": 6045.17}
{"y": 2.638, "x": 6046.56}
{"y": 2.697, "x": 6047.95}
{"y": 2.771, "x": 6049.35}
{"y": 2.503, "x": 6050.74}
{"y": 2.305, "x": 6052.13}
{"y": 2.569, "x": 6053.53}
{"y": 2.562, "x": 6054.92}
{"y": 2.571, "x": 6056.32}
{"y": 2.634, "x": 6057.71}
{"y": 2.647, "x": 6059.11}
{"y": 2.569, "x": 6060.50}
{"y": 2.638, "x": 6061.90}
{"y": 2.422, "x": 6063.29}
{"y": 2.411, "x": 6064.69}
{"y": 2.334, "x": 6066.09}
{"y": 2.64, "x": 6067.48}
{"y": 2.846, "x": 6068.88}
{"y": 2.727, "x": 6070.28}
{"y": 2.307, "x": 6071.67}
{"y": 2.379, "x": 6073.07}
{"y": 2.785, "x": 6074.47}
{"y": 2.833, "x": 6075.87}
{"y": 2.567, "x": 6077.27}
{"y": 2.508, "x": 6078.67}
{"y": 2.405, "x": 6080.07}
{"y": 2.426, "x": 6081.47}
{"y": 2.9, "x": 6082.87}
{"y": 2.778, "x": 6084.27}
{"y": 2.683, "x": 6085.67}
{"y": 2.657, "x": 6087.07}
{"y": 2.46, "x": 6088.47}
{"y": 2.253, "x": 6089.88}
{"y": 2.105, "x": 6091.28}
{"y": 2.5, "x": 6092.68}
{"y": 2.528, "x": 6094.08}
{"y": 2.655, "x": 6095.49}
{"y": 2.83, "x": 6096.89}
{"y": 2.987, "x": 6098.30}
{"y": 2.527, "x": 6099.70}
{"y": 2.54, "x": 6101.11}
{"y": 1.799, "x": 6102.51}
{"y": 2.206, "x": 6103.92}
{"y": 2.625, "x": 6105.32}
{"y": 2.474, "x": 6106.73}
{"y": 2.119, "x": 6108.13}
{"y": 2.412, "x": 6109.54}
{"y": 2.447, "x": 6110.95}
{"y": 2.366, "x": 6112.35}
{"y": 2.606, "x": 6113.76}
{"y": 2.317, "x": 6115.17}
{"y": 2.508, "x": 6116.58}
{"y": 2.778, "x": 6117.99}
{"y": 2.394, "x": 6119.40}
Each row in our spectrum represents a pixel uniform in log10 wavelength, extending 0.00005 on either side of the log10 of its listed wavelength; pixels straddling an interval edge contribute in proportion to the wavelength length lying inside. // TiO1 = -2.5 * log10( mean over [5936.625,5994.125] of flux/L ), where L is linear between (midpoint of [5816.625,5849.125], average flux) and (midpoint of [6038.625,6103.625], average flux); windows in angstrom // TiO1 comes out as 0.05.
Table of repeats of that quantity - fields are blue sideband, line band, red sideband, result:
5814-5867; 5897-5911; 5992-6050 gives 0.16 mag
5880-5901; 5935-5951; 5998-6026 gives -0.23 mag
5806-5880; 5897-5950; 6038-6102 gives 0.08 mag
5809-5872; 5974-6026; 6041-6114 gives 0.04 mag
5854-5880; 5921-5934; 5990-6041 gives -0.03 mag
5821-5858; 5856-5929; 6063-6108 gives 0.18 mag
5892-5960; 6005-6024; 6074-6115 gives 0.00 mag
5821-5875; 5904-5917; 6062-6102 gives 0.08 mag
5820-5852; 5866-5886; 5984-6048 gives 0.09 mag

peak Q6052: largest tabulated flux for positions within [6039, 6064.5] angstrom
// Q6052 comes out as 2.771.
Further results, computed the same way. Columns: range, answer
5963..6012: 2.746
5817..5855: 3.312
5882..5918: 2.47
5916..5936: 2.818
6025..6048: 2.753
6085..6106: 2.987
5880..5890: 2.42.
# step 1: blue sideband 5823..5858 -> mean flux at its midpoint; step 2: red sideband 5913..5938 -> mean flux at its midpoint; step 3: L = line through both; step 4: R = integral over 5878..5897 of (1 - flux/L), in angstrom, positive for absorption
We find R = 6.5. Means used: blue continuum 2.52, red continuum 2.39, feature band 1.61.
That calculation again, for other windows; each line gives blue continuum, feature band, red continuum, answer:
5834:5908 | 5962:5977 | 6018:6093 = -0.2 angstrom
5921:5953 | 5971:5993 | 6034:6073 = 0.5 angstrom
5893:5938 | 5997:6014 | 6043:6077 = 0.5 angstrom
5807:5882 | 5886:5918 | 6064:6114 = 7.9 angstrom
